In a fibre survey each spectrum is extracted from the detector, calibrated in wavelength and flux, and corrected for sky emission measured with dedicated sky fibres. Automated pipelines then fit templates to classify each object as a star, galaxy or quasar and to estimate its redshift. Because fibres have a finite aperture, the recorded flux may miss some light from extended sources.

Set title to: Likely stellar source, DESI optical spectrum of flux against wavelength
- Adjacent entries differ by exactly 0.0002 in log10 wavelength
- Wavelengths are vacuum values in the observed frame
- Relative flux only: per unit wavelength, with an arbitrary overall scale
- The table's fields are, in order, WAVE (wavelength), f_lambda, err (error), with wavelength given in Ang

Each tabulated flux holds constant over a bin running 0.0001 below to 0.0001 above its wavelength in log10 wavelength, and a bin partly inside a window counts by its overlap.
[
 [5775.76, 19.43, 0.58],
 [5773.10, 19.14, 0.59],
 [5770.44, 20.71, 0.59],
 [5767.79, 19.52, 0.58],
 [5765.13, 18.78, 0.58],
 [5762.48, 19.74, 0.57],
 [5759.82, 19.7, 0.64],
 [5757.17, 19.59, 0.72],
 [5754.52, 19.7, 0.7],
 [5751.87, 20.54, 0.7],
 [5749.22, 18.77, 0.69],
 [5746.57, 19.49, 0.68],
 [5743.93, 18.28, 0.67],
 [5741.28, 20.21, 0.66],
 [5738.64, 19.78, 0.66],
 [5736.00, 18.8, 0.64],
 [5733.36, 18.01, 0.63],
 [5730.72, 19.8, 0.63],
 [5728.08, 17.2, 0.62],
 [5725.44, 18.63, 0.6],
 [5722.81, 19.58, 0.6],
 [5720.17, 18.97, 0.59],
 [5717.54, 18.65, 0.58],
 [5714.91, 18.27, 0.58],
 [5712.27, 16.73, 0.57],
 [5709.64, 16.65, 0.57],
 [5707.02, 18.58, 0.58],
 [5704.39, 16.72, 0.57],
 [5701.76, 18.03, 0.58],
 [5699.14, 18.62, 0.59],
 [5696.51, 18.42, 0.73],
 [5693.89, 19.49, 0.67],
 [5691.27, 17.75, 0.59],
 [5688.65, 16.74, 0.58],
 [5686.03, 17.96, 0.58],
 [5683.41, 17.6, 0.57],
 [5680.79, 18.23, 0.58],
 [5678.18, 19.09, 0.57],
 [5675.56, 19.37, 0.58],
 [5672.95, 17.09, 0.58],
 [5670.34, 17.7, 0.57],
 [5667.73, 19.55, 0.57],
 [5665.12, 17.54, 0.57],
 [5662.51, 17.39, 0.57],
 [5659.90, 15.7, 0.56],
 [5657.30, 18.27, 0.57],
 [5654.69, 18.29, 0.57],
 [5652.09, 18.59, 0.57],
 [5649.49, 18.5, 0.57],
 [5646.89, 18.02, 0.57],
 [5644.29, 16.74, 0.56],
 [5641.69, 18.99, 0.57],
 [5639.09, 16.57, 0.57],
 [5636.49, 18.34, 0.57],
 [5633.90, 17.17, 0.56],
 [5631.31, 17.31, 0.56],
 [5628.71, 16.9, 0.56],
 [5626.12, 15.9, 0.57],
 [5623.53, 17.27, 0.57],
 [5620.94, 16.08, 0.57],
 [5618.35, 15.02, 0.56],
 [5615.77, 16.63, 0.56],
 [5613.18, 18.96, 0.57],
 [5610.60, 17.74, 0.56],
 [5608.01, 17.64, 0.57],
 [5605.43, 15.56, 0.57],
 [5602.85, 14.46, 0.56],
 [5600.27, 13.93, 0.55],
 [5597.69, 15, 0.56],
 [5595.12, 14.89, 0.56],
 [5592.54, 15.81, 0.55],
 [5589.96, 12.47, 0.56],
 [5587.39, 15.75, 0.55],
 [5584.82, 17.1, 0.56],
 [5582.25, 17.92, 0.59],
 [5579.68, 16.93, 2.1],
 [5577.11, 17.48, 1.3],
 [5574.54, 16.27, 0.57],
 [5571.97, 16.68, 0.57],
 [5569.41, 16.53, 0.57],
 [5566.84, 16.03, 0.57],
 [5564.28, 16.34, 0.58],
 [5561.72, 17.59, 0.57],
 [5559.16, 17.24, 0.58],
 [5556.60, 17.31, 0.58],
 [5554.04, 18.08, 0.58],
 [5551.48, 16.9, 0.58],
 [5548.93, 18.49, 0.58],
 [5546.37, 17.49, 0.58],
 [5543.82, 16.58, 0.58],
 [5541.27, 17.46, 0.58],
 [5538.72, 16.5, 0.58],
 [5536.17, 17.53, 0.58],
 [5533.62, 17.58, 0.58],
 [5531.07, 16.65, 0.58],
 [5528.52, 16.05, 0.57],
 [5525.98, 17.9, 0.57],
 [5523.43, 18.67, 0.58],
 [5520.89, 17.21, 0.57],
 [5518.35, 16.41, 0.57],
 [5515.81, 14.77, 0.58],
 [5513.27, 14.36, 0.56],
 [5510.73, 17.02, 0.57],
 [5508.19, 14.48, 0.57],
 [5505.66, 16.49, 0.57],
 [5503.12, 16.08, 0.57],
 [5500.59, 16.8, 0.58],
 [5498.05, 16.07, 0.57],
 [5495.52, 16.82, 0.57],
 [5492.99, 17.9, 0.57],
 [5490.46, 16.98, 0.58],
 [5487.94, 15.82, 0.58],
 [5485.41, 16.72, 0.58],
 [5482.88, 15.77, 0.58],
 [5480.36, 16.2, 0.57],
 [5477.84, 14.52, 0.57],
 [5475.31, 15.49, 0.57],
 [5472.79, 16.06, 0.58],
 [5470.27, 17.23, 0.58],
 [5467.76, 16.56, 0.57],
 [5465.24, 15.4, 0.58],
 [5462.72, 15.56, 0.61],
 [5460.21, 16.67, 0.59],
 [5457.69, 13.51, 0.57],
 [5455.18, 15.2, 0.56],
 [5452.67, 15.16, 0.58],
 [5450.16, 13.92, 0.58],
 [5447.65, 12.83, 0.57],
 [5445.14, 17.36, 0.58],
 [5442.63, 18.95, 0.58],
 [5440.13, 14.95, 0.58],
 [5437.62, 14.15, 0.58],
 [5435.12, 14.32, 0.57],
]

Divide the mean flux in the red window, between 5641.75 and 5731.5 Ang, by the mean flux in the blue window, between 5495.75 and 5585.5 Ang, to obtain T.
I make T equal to 1.07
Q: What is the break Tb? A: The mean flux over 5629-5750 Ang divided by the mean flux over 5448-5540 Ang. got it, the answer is 1.1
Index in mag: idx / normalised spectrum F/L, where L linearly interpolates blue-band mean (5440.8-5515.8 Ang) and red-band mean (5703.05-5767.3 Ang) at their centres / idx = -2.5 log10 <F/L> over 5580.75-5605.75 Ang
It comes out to 0.13 mag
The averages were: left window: 15.9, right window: 18.8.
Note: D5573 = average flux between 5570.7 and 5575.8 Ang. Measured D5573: 16.5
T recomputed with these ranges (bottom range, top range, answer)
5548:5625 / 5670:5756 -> 1.12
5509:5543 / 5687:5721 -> 1.07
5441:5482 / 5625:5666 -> 1.12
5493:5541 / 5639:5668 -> 1.08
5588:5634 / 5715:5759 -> 1.19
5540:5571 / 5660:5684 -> 1.05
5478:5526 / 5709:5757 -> 1.15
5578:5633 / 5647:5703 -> 1.12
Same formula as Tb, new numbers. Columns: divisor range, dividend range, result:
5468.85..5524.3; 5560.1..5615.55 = 1.00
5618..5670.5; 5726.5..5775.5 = 1.11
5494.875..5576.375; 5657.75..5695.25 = 1.07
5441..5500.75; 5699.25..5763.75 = 1.18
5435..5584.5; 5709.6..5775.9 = 1.16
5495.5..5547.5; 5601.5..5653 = 1.03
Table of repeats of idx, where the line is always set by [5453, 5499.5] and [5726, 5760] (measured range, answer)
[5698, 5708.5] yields 0.044 mag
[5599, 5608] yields 0.164 mag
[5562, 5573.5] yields 0.039 mag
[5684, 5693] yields 0.058 mag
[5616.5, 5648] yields 0.054 mag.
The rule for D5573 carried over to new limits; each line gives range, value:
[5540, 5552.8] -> 17.4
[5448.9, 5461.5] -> 14.9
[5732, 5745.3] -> 19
